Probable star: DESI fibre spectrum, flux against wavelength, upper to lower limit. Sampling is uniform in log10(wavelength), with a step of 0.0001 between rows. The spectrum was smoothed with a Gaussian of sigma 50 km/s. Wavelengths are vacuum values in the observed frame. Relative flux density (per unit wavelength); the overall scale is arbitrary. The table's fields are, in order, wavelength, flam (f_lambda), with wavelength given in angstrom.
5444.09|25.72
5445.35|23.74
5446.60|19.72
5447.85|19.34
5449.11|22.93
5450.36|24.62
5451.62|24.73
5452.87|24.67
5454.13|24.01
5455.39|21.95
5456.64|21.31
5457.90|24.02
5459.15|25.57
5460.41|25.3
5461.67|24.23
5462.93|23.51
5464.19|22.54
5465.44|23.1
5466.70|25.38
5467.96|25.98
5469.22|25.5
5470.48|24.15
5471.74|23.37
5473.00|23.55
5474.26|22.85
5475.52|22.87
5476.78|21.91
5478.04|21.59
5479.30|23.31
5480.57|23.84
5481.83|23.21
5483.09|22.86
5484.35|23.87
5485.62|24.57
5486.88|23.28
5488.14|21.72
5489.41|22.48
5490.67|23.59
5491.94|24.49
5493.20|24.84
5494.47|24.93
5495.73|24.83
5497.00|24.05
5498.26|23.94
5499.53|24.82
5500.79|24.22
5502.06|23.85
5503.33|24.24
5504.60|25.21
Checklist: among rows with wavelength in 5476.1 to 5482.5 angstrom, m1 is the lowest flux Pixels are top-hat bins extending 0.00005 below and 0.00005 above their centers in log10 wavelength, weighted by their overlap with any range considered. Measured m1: 21.59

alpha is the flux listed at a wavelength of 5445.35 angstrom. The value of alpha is 23.74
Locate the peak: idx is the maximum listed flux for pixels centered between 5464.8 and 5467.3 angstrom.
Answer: 25.38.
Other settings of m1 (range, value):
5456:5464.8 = 21.31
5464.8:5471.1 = 23.1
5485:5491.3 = 21.72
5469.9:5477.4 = 21.91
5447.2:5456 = 19.34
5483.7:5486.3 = 23.87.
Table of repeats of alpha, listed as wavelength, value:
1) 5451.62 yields 24.73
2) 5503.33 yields 24.24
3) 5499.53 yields 24.82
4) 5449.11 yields 22.93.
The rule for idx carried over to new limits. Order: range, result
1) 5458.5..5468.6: 25.98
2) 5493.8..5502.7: 24.93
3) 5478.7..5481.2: 23.84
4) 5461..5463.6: 24.23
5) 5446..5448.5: 19.72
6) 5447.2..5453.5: 24.73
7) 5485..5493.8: 24.84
